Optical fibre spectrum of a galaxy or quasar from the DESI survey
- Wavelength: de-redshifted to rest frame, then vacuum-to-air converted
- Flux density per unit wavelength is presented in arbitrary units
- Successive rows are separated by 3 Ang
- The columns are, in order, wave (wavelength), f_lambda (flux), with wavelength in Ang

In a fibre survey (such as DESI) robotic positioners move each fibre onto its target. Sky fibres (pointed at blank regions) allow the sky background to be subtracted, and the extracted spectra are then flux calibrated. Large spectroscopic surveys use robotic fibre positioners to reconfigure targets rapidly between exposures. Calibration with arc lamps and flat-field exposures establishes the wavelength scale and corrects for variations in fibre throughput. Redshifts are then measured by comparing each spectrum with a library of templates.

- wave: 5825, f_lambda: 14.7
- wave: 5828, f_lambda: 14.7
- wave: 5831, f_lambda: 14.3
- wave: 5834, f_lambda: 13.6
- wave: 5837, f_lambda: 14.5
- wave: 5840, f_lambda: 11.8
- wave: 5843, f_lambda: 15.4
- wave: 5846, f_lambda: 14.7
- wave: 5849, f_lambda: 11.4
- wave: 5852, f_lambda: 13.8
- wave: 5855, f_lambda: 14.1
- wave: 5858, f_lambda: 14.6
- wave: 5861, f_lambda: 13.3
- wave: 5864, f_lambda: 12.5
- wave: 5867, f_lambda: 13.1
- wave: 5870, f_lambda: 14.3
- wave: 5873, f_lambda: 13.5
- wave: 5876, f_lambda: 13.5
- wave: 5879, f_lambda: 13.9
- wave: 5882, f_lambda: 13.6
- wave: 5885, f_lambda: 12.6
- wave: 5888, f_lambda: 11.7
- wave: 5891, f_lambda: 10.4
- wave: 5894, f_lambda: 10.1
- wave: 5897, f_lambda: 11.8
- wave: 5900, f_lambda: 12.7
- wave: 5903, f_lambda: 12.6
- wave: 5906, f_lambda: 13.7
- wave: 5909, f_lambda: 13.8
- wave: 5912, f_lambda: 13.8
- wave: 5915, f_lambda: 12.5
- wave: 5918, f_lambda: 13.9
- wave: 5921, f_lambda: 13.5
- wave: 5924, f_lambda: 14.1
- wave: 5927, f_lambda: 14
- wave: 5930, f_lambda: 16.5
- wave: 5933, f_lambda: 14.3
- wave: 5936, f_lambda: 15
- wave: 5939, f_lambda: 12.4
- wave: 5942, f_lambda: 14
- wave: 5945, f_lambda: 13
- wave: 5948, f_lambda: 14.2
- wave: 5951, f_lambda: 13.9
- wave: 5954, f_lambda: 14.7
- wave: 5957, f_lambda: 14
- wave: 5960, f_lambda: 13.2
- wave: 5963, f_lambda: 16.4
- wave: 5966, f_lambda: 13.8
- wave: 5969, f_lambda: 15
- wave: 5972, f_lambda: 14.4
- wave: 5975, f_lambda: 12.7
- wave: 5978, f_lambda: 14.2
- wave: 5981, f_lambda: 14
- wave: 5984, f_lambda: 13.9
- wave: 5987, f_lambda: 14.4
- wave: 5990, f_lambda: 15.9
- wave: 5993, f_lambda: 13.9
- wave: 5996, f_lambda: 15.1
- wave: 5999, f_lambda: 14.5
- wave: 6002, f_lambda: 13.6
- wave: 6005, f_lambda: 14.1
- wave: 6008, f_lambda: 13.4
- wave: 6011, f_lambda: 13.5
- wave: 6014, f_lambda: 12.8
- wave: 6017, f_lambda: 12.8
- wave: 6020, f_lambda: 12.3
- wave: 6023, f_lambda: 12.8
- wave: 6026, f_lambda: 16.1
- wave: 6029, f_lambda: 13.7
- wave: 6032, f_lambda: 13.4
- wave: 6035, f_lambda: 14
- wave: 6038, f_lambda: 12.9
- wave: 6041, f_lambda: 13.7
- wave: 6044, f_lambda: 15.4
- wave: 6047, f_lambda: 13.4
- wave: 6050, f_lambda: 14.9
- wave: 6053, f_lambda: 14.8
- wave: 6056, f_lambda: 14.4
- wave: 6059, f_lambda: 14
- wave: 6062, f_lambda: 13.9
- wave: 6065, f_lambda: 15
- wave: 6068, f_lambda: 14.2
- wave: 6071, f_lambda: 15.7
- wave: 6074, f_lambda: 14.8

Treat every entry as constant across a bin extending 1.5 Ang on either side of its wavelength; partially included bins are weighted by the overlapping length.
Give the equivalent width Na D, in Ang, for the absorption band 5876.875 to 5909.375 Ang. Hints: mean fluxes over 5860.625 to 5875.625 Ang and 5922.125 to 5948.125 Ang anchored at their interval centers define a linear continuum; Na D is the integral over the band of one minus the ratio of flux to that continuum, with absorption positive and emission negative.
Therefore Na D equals 2.9 Ang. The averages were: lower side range 13.4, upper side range 14.2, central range 12.4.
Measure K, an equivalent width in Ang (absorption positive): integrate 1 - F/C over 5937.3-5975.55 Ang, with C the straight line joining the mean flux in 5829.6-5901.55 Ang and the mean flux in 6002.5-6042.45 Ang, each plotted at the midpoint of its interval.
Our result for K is -1.9 Ang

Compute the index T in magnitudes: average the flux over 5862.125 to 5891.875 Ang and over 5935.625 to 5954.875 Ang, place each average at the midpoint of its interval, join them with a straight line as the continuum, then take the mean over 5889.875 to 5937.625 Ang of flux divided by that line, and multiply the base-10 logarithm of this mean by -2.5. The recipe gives 0.01 mag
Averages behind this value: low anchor 13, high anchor 13.8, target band 13.3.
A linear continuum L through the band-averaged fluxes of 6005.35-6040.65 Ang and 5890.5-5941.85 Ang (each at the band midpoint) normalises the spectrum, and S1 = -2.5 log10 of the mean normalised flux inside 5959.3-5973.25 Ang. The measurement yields -0.10 mag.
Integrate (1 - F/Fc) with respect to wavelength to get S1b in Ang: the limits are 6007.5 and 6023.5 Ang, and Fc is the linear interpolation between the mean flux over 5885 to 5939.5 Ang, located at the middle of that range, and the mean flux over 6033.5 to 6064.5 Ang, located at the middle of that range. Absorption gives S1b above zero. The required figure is 1.16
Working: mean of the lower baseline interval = 13.2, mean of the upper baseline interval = 14.2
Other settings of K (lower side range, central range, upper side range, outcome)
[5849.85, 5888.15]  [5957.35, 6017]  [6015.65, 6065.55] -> -1.36 Ang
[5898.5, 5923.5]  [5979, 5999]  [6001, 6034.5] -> -1.57 Ang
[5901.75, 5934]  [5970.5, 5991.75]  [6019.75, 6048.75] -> -0.53 Ang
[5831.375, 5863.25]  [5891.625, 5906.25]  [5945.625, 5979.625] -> 2.09 Ang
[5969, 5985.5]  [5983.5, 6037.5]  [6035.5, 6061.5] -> 0.64 Ang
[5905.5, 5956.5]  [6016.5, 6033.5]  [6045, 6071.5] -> 0.91 Ang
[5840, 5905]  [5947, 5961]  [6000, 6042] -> -0.78 Ang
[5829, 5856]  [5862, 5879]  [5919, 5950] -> 0.52 Ang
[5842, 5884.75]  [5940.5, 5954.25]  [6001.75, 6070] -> -0.13 Ang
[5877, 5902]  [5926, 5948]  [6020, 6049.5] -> -2.55 Ang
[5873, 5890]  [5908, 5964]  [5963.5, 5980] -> -1.36 Ang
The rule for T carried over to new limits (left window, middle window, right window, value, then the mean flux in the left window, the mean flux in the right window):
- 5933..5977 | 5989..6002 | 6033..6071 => -0.039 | 14.1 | 14.3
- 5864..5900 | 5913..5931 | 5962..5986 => -0.055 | 12.6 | 14.3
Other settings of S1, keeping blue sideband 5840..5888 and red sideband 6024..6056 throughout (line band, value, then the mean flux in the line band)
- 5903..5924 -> 0.016 mag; 13.5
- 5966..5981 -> -0.007 mag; 14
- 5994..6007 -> -0.017 mag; 14.3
